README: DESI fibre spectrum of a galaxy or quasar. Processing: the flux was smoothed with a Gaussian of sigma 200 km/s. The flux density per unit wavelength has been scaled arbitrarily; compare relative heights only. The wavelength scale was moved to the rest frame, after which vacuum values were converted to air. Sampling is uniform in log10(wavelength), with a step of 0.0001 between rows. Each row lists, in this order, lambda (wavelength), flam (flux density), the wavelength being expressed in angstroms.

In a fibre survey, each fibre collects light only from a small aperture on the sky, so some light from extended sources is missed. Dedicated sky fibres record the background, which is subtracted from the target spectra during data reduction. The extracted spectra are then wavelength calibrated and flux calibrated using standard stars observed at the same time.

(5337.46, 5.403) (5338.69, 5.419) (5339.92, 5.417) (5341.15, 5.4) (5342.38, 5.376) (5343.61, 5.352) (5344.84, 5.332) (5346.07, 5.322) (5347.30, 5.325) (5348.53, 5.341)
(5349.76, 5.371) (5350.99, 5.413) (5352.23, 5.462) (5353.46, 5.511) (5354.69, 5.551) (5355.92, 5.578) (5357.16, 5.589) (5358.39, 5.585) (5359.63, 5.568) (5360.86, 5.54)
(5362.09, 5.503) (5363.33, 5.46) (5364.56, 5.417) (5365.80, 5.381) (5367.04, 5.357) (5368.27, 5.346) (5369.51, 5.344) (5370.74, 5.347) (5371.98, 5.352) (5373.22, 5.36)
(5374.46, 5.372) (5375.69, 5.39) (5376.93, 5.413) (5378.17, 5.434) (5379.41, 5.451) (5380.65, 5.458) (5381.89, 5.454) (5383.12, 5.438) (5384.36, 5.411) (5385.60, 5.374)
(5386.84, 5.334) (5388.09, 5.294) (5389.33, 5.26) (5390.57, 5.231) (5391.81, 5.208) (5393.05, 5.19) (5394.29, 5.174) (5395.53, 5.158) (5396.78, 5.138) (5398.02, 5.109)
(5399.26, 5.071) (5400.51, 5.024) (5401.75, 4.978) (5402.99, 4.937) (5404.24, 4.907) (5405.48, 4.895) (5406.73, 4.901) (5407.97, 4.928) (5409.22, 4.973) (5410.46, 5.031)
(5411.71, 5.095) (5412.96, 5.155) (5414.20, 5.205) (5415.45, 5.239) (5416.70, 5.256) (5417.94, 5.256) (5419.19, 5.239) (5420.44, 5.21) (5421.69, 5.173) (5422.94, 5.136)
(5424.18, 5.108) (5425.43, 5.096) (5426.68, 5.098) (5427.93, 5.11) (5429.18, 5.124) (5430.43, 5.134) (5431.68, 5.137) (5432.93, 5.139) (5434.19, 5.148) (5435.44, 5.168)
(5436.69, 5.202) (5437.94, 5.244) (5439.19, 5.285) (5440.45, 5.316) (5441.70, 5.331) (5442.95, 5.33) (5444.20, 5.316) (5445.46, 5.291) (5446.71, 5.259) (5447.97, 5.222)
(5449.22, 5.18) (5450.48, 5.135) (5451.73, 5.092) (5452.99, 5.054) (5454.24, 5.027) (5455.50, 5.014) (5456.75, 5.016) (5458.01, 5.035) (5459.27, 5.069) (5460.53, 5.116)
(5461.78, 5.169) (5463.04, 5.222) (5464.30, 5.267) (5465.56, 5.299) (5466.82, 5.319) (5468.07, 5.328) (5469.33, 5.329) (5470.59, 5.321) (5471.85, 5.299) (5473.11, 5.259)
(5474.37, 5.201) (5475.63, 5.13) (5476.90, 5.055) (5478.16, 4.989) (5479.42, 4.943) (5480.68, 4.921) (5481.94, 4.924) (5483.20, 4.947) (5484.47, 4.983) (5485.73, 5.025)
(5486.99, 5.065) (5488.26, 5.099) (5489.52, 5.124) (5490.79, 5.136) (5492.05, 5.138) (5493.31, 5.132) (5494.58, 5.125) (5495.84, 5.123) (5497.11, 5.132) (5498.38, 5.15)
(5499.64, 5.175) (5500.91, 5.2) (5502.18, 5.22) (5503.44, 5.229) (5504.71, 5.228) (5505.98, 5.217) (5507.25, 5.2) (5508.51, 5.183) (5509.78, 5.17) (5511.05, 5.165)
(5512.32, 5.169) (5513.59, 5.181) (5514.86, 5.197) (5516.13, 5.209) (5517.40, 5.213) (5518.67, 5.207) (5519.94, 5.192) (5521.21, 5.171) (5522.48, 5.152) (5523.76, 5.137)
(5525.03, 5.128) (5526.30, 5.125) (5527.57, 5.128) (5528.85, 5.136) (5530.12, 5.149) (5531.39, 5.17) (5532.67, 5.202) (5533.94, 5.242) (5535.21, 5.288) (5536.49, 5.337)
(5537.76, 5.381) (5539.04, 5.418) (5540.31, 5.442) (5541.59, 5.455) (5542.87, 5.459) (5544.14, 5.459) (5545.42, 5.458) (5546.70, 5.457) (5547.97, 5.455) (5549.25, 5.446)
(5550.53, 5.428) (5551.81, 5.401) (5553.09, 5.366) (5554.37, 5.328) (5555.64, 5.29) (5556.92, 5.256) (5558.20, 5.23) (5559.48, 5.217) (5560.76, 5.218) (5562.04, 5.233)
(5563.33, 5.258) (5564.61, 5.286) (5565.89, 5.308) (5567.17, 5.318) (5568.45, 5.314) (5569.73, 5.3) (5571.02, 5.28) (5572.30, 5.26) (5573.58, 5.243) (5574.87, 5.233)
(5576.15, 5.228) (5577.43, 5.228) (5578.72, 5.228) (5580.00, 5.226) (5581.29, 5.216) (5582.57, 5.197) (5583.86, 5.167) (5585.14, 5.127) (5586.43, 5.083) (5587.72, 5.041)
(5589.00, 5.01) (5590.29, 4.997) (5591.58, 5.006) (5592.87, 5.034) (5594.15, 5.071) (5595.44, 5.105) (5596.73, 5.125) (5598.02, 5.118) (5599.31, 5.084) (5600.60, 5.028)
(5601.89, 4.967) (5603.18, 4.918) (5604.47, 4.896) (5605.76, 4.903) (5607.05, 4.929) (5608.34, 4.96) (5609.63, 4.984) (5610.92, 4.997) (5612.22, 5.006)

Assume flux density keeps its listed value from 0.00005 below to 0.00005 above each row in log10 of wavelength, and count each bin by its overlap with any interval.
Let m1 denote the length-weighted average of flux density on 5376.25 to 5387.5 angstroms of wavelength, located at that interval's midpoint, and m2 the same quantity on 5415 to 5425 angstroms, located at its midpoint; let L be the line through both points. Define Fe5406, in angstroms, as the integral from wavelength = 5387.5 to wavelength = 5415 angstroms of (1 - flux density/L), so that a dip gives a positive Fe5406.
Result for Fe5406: 1.1 angstroms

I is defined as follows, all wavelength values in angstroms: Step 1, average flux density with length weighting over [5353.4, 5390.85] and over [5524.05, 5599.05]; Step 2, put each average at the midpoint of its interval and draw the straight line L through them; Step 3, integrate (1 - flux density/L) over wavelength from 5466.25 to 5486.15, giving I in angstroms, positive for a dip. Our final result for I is 0.8 angstroms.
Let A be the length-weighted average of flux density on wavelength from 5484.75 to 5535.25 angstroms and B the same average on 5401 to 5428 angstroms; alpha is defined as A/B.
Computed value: 1.01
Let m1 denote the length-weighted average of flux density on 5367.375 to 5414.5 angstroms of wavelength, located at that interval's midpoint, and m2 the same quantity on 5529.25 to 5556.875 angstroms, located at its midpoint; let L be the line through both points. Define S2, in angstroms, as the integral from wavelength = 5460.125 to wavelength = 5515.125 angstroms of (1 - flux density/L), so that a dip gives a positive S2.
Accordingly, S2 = 1.6 angstroms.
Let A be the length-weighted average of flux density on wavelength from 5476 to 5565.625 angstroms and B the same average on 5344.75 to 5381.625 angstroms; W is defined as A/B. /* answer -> 1.0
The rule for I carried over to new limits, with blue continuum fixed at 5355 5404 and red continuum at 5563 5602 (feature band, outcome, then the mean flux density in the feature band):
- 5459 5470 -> 0.0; 5.24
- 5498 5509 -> 0.1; 5.21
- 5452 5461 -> 0.4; 5.04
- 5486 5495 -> 0.2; 5.11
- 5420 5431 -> 0.3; 5.13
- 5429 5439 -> 0.2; 5.17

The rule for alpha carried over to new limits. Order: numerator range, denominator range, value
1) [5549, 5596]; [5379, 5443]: 1.01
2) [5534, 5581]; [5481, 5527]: 1.04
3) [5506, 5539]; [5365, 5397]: 0.97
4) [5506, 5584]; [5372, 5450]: 1.01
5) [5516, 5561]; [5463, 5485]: 1.03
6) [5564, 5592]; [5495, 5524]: 1.00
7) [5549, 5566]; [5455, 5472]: 1.02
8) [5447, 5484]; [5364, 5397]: 0.96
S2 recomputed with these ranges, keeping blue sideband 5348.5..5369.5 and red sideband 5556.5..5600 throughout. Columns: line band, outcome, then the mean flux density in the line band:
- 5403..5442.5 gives 1.8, 5.13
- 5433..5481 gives 1.4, 5.18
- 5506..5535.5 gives 0.4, 5.18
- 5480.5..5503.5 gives 0.9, 5.1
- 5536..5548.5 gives -0.5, 5.44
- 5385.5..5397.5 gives 0.4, 5.23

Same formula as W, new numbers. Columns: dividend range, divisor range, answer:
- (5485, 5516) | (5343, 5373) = 0.95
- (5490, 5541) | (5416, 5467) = 1.00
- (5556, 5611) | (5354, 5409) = 0.97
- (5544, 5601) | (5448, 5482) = 1.02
